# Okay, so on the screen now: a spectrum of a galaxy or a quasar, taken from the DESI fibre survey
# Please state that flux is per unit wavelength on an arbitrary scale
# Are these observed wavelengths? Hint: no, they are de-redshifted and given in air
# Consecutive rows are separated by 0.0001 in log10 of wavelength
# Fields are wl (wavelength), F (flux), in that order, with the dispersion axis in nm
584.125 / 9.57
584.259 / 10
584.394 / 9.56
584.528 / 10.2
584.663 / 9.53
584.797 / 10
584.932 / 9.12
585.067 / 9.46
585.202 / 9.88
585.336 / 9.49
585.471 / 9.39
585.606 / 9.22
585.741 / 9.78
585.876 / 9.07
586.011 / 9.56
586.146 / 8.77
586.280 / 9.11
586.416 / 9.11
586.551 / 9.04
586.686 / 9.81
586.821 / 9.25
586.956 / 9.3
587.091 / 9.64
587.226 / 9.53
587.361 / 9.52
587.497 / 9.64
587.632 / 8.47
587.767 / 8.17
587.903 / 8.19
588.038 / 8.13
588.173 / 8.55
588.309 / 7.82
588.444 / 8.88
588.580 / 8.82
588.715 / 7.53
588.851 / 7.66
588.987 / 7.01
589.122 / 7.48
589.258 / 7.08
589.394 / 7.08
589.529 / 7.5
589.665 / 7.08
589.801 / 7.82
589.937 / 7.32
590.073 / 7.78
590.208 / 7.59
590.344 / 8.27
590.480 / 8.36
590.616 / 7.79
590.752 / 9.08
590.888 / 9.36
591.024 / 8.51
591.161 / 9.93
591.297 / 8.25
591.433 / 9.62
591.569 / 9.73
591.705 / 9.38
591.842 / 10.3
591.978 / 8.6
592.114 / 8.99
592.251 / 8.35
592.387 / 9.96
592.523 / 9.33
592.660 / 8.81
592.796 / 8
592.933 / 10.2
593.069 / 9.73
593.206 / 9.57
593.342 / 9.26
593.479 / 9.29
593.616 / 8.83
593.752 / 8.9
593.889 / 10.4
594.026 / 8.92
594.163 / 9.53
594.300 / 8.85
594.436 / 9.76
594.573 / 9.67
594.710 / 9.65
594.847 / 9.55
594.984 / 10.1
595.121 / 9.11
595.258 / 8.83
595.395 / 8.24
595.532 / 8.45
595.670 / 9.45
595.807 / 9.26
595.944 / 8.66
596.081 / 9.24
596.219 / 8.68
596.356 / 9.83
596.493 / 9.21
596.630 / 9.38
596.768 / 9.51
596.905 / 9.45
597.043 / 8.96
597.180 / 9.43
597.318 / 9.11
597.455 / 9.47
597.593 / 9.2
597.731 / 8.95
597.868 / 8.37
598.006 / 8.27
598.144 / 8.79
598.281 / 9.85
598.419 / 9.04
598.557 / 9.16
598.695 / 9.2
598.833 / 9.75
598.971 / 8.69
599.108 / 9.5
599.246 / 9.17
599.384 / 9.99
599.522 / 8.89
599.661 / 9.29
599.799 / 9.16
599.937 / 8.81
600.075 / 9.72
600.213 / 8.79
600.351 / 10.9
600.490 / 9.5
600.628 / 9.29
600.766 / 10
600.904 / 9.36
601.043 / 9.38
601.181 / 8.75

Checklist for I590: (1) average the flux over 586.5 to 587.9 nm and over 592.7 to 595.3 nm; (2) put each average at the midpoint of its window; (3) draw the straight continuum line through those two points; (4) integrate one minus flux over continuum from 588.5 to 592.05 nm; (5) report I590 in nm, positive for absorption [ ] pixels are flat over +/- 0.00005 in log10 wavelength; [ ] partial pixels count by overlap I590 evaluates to 0.39 nm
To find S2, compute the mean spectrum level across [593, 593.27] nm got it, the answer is 9.66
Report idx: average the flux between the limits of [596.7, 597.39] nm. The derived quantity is 9.3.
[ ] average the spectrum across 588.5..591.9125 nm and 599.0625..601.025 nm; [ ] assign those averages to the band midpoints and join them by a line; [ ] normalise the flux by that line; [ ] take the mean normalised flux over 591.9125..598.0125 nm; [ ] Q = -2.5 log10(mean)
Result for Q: -0.044 mag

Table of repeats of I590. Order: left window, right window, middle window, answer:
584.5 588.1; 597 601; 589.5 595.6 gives 0.203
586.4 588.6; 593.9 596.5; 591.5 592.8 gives -0.012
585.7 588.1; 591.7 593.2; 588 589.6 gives 0.239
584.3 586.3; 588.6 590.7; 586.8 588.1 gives -0.063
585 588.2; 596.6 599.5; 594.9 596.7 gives 0.015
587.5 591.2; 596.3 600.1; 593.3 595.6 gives -0.141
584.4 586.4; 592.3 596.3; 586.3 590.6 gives 0.497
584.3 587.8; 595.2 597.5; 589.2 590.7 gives 0.268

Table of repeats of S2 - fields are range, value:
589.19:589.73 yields 7.19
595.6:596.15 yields 9.14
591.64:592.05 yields 9.42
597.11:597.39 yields 9.29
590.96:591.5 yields 9.07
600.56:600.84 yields 9.66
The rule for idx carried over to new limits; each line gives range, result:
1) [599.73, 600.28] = 9.13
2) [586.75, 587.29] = 9.44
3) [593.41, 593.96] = 9.34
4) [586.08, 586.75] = 9.17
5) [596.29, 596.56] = 9.53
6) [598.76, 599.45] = 9.43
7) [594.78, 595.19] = 9.59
